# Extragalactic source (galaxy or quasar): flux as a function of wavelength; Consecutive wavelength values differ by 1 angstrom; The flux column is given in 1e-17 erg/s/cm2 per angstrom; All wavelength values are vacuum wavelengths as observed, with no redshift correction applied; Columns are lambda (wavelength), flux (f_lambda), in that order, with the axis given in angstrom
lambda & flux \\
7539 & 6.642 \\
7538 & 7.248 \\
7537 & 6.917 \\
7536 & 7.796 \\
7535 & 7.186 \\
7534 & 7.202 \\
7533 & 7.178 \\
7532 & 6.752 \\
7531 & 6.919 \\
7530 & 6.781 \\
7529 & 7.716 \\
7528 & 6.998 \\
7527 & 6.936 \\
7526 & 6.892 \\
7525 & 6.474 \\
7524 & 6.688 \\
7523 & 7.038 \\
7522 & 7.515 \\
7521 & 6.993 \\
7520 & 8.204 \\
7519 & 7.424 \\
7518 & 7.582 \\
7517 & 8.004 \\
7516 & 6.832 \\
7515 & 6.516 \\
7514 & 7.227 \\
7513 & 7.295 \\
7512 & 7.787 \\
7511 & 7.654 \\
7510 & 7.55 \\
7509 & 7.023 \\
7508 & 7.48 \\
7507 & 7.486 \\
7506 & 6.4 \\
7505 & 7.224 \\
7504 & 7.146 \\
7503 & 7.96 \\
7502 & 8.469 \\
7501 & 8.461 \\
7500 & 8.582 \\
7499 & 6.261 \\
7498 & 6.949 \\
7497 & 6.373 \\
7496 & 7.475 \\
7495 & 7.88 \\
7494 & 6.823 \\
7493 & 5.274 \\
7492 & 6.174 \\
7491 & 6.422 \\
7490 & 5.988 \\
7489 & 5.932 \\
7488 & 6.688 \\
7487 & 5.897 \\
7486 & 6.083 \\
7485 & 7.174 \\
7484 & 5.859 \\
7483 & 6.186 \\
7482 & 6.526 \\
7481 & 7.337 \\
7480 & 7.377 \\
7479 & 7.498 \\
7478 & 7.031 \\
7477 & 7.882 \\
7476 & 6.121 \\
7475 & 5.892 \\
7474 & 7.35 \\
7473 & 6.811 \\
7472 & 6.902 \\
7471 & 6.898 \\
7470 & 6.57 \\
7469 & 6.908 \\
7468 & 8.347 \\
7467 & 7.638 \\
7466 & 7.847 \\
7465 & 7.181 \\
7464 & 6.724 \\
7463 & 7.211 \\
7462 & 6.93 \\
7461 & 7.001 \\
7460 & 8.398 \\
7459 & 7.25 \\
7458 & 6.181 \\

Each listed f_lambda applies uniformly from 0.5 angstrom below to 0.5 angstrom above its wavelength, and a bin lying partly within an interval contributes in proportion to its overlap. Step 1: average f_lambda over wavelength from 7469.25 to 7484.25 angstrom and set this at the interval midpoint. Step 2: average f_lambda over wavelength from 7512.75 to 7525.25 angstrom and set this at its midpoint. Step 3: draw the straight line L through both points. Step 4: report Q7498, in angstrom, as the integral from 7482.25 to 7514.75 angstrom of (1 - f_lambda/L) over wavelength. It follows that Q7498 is 0.3 angstrom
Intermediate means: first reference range 6.83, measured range 6.97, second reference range 7.23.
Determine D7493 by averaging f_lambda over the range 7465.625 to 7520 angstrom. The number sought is 7.05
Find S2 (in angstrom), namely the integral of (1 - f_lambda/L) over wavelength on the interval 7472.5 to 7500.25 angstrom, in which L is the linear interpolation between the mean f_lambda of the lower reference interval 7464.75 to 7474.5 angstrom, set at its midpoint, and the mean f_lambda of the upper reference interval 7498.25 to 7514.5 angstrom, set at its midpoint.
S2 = 2.5 angstrom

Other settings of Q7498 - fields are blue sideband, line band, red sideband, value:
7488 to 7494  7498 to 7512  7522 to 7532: -2.35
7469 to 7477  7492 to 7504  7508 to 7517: -0.29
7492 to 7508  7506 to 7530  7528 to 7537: -0.18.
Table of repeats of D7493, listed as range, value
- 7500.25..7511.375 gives 7.55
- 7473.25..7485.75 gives 6.84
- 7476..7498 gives 6.66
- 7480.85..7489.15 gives 6.39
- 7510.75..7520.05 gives 7.41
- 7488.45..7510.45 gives 7.06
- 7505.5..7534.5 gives 7.19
